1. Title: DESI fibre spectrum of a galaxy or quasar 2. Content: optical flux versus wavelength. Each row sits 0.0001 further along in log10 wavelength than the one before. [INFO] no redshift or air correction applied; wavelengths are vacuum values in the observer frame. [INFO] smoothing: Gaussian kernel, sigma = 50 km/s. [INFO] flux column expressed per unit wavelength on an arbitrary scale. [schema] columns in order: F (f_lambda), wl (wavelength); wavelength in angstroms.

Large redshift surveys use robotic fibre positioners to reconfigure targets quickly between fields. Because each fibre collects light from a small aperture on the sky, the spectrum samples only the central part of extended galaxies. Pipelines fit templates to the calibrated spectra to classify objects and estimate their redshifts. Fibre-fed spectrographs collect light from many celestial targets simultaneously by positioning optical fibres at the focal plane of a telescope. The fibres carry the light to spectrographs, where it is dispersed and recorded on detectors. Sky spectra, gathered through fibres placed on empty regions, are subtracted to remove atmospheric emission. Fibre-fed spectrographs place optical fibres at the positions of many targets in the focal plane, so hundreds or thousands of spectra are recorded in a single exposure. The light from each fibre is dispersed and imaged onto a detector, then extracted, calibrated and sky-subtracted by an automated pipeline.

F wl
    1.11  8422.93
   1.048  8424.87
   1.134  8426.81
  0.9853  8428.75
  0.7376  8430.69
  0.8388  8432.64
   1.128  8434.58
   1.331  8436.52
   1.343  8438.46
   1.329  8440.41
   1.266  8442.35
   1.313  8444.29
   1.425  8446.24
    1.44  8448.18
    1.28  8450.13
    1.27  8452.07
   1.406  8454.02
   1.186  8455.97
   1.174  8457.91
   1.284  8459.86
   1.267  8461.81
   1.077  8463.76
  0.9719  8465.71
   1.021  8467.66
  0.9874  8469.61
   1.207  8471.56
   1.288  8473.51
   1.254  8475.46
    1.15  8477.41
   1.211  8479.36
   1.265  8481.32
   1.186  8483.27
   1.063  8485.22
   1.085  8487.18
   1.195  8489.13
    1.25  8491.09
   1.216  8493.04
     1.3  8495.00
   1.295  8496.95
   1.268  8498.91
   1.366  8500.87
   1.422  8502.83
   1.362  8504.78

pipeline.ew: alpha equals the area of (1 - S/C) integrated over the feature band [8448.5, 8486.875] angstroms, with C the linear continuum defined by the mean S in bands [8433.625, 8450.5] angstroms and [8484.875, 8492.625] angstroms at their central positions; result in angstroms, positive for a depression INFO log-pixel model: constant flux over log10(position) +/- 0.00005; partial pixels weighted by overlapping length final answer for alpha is 1.32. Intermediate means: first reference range 1.32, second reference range 1.16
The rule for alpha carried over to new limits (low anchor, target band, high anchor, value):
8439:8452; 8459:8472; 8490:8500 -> 2.0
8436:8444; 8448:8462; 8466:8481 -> -0.4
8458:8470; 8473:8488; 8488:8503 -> 0.2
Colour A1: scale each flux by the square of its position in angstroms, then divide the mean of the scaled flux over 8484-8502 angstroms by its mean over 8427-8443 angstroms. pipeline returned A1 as 1.11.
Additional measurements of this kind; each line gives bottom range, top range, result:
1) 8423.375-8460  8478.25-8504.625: 1.05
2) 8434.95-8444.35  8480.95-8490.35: 0.89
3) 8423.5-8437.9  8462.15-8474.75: 1.07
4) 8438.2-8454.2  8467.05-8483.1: 0.89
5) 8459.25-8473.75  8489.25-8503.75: 1.16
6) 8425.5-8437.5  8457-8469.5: 1.10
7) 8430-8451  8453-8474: 0.96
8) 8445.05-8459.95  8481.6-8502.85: 0.95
